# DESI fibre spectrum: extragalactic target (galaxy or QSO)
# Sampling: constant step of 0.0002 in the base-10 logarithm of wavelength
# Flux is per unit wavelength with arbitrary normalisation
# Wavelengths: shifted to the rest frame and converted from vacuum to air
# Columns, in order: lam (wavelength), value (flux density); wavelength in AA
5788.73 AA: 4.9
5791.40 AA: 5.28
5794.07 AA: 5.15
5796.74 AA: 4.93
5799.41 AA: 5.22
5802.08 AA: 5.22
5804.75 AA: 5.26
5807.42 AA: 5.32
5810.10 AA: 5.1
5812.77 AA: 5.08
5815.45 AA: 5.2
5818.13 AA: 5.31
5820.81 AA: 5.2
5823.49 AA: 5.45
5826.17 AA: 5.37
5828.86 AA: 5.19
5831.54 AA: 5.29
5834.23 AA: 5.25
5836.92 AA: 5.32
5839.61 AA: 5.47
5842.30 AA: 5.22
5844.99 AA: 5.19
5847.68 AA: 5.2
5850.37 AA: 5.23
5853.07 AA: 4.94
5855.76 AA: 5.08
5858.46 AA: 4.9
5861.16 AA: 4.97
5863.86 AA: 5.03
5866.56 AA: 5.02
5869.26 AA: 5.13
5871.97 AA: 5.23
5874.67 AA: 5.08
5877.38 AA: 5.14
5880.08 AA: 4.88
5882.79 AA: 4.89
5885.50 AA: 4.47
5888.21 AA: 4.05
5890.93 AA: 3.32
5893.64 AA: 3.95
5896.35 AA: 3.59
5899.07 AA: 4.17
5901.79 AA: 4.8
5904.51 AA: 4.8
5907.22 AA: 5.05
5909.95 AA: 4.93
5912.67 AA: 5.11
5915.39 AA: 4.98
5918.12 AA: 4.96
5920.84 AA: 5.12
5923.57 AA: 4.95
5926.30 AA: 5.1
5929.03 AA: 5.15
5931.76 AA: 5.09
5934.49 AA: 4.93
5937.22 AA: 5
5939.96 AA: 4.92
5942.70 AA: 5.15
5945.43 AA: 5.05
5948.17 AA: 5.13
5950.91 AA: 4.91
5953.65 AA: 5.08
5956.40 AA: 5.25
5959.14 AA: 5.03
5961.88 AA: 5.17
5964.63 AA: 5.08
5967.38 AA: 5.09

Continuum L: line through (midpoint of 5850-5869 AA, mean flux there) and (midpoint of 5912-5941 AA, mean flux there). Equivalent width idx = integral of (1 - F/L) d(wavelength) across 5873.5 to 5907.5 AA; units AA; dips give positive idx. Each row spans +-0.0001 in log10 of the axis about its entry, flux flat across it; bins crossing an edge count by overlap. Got 3.85 AA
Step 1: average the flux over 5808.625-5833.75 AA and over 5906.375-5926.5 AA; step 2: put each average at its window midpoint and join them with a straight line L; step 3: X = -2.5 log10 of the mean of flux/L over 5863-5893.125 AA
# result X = 0.086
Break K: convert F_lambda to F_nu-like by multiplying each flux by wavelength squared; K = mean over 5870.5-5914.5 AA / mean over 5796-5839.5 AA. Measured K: 0.9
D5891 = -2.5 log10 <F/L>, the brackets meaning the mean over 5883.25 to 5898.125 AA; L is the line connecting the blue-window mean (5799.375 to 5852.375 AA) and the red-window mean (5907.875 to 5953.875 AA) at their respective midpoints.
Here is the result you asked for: 0.28 mag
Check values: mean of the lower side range 5.25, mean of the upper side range 5.03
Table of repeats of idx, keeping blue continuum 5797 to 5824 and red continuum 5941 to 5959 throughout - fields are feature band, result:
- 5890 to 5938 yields 3.63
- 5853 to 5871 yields 0.52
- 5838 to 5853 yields -0.14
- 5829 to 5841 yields -0.28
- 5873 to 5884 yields 0.32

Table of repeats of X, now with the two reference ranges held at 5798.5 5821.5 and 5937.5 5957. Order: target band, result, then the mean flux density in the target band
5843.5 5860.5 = 0.02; 5.09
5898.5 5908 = 0.08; 4.73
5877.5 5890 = 0.12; 4.59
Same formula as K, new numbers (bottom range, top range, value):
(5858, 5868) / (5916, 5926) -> 1.03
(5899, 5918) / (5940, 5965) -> 1.06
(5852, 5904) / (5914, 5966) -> 1.11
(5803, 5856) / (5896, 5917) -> 0.93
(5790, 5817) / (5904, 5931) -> 1.01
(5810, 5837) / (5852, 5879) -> 0.98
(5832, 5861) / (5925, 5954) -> 1.01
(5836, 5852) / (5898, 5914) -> 0.94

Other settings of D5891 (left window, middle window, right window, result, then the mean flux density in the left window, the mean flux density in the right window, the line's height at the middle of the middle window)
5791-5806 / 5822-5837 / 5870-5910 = -0.07 mag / 5.17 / 4.55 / 4.96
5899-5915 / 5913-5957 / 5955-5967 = -0.01 mag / 4.87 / 5.13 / 5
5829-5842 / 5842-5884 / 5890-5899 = -0.12 mag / 5.31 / 3.71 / 4.57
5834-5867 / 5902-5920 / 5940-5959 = 0.03 mag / 5.14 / 5.08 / 5.1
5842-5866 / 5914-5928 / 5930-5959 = 0.01 mag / 5.08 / 5.05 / 5.06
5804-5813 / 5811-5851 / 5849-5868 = -0.03 mag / 5.2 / 5.03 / 5.12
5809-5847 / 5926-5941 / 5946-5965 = 0.02 mag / 5.26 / 5.09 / 5.12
